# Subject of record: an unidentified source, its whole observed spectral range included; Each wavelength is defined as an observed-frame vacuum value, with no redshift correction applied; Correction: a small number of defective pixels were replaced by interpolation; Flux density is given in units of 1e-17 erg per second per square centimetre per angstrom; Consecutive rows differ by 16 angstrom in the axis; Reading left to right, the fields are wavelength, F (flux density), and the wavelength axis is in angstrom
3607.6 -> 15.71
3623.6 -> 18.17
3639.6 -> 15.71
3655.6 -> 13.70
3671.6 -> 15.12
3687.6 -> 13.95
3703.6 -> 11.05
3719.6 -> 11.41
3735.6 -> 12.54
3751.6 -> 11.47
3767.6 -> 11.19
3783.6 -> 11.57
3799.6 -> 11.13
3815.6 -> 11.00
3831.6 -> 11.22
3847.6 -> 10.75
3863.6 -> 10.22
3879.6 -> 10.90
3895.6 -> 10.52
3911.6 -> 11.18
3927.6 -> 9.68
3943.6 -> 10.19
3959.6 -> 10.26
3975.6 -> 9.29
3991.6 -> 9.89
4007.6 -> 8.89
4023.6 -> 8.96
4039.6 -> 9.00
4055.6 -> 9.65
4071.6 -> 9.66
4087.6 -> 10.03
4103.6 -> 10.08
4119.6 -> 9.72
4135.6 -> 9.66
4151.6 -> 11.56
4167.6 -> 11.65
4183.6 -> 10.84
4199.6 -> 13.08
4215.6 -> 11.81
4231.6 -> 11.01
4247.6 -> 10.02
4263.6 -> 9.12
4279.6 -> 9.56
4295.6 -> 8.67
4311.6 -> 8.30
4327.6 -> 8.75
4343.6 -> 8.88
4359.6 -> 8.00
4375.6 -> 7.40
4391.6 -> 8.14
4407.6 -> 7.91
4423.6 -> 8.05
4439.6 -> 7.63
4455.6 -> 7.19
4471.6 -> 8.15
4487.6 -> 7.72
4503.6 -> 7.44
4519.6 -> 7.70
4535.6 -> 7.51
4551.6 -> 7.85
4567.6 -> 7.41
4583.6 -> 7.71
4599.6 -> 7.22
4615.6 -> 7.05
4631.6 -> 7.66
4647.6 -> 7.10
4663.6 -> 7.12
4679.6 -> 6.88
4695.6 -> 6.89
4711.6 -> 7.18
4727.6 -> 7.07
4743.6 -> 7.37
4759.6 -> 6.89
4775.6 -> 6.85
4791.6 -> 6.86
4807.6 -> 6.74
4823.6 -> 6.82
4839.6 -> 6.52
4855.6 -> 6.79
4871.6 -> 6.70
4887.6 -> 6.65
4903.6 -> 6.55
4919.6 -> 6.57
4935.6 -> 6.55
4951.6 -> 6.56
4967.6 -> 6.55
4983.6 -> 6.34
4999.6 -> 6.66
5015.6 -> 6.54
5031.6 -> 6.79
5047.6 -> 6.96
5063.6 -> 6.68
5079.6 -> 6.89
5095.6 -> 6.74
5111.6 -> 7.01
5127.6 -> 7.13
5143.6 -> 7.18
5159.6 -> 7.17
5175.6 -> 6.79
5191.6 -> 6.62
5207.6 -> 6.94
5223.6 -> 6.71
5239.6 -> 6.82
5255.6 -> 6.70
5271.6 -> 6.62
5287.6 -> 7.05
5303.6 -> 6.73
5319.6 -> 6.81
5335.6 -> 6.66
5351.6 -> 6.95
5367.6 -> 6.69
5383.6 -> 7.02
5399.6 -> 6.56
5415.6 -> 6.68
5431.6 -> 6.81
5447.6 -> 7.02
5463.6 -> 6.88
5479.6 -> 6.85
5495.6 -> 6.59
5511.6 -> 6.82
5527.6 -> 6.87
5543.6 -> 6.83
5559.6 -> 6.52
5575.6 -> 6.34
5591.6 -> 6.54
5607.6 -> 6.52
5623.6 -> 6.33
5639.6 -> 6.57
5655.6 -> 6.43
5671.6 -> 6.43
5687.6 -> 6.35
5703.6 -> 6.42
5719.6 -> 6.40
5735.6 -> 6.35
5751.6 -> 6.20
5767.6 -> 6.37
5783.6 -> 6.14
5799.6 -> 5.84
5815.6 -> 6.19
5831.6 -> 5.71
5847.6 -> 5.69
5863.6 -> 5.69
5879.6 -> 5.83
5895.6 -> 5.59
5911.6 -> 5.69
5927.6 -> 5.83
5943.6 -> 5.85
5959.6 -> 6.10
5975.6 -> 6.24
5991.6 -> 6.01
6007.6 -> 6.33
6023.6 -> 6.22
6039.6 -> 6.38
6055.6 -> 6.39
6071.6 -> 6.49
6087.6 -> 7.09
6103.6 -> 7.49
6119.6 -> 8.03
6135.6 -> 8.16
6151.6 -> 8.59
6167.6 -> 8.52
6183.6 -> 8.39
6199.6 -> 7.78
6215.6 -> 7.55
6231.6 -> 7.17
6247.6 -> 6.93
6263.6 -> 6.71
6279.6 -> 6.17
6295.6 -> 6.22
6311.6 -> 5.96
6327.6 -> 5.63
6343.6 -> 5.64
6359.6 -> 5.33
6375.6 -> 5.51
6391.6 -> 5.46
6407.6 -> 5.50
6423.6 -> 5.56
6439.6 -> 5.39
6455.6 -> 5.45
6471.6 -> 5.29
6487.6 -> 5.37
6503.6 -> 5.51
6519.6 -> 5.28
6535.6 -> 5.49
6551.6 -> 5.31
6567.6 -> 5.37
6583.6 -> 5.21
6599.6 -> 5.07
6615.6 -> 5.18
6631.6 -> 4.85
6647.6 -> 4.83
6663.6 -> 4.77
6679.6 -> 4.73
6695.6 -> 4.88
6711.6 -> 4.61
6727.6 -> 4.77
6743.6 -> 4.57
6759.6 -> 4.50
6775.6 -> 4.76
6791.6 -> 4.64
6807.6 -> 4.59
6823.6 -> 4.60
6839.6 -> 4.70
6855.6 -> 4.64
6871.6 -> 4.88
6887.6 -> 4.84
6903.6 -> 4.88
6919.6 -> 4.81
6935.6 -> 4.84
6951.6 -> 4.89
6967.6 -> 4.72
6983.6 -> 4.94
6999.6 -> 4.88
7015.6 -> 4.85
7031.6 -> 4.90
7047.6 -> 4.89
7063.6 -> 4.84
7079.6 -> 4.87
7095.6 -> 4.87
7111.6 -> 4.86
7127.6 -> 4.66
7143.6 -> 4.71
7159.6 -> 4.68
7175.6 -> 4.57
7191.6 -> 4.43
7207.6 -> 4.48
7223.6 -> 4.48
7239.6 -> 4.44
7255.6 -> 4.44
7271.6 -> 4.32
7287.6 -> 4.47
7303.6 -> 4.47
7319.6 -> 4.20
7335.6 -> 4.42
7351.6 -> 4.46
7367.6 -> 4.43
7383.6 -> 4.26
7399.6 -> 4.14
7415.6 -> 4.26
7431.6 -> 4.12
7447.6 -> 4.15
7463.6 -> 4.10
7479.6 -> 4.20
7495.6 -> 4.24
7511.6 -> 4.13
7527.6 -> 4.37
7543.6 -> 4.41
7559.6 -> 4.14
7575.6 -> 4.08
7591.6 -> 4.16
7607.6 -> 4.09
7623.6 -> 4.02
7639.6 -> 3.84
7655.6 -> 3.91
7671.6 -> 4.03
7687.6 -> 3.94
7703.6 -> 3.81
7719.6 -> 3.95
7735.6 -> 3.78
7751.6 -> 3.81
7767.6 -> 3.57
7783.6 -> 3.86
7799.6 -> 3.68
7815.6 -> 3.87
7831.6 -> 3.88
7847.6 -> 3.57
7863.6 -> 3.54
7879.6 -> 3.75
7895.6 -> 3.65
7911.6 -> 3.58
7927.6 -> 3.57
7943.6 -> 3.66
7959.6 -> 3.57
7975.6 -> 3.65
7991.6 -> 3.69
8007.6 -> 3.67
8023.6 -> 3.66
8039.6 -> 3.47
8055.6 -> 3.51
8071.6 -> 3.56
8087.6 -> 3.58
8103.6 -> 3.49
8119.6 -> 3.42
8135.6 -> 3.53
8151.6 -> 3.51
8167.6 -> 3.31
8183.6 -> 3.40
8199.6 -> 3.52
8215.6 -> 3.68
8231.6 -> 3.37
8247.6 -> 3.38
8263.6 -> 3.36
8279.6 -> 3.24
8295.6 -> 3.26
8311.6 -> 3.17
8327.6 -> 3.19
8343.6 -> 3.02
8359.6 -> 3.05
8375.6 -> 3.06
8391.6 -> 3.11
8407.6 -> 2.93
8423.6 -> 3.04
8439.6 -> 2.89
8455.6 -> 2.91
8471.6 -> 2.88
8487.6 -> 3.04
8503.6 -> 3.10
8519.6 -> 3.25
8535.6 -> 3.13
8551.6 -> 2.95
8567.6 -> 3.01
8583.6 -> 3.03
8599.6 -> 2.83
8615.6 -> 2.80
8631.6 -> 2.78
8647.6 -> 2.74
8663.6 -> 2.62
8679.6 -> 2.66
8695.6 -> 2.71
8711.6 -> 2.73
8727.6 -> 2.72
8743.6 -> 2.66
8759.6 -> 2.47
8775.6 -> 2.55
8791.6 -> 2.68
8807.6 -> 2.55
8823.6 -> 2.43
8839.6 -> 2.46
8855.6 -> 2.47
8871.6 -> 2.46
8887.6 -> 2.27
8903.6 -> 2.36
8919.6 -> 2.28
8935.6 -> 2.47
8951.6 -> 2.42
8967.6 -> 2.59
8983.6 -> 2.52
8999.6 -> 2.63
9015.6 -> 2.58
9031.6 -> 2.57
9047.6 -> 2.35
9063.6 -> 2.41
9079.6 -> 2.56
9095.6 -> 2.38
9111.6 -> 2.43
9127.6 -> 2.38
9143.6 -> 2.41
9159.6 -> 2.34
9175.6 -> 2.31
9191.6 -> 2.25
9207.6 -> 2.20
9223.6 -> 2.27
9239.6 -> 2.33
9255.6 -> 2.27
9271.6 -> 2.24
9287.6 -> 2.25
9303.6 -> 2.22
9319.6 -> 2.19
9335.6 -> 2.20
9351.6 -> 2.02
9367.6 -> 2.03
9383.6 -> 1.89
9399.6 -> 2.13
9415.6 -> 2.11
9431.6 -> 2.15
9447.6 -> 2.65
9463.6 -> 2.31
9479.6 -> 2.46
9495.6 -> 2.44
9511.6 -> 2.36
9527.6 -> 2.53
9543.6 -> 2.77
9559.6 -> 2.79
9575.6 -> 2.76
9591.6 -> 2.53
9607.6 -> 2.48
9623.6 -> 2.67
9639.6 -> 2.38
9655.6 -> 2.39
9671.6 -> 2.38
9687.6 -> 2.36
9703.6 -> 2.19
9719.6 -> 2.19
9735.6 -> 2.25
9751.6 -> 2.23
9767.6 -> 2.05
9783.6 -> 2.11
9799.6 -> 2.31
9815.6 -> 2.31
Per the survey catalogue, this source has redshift 1.202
